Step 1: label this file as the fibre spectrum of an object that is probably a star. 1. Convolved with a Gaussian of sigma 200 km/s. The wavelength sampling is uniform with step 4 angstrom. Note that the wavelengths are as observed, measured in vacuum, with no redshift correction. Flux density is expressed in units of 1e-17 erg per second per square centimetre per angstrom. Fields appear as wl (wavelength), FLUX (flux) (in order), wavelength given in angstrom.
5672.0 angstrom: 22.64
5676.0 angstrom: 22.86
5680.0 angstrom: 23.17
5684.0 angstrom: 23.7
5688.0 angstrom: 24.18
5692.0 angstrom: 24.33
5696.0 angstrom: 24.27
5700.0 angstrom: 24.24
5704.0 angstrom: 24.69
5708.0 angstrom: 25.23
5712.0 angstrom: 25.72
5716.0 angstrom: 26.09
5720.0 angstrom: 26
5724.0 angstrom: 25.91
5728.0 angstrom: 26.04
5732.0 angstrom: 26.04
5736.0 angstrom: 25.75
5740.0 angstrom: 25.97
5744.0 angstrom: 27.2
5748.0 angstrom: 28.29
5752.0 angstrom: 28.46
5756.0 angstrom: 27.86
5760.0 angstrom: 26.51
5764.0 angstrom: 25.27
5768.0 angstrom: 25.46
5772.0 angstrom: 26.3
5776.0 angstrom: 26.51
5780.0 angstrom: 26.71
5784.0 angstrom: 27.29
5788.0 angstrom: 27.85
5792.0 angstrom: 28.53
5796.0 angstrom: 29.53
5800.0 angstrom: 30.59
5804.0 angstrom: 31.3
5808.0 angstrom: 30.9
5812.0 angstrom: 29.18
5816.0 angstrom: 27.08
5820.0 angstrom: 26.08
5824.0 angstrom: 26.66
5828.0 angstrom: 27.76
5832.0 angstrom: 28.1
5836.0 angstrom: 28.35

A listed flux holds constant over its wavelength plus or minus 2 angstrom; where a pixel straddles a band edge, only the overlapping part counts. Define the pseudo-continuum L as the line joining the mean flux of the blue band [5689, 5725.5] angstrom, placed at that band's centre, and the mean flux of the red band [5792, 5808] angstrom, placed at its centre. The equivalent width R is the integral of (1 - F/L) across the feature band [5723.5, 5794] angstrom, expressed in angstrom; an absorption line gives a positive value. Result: 2.94 angstrom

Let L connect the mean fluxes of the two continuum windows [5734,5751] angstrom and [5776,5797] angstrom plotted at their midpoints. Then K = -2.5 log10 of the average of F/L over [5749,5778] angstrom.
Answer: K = 0.03 mag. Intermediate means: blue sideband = 26.9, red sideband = 27.8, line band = 26.7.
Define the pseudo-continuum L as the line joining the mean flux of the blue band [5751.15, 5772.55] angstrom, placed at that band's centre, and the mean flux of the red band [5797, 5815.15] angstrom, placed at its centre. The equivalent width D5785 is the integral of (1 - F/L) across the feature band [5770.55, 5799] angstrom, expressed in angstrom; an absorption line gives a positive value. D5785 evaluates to 0.8 angstrom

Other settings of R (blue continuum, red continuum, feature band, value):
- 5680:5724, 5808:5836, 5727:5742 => -0.2 angstrom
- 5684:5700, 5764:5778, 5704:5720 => -0.6 angstrom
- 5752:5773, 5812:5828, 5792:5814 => -2.7 angstrom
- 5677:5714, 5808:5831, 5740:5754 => -1.1 angstrom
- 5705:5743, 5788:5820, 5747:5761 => -0.4 angstrom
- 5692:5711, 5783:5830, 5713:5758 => -1.3 angstrom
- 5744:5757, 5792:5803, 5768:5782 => 1.3 angstrom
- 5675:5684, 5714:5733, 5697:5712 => 0.0 angstrom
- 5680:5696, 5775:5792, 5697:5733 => -0.8 angstrom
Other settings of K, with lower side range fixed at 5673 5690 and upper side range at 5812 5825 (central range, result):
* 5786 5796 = -0.09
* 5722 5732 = -0.06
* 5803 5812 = -0.15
